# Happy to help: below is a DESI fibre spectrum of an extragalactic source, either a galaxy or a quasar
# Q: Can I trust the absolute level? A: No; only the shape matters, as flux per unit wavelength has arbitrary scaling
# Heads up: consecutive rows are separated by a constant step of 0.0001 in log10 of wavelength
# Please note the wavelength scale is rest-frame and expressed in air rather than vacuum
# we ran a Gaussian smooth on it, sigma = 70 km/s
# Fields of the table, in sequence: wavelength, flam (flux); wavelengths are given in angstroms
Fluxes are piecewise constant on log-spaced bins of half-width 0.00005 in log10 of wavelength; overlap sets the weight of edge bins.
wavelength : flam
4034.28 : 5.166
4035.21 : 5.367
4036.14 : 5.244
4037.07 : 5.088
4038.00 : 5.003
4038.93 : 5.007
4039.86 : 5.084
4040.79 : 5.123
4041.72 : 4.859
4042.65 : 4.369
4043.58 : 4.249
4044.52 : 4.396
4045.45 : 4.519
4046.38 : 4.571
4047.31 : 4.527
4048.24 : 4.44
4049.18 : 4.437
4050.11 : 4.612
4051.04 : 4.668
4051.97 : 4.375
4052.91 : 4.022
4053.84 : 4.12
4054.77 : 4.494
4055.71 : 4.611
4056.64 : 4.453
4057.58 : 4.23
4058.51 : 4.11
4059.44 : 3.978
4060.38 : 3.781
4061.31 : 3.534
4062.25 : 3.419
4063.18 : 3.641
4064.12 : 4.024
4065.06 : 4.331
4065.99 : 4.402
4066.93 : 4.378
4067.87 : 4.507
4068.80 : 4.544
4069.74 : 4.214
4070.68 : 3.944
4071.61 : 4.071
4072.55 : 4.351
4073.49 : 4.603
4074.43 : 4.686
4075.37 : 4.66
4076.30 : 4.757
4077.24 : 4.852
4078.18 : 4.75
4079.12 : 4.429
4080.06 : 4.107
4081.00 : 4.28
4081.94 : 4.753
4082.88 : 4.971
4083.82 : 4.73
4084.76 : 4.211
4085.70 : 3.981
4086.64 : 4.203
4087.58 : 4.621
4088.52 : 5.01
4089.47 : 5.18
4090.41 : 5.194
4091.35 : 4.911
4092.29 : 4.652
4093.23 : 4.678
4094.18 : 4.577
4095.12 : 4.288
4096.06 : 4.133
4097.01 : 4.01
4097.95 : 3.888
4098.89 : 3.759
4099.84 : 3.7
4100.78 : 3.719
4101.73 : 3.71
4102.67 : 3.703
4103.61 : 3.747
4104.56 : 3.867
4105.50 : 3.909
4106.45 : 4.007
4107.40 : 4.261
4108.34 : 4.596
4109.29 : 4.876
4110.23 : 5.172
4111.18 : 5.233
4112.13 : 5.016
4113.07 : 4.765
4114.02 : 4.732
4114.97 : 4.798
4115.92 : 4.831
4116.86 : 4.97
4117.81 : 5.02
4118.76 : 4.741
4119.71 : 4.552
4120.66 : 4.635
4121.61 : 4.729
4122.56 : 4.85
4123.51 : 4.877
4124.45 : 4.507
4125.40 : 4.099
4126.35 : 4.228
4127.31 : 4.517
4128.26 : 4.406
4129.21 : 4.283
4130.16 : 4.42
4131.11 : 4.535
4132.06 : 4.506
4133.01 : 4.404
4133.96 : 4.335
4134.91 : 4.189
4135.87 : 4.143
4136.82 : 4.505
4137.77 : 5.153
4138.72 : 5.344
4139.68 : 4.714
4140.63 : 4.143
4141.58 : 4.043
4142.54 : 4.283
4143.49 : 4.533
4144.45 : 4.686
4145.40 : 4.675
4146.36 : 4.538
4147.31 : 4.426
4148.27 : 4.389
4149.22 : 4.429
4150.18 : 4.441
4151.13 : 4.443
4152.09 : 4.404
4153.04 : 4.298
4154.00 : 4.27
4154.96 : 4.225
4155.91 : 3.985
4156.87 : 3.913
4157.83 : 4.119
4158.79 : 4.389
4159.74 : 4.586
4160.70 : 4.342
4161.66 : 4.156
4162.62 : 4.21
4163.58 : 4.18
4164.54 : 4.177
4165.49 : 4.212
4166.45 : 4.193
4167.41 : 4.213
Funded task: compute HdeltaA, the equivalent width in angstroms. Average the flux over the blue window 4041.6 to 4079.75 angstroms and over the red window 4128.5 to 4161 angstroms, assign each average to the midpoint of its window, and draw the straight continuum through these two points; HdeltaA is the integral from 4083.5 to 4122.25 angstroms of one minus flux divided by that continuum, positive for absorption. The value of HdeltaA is -0.9 angstroms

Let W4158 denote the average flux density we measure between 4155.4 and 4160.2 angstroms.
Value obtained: 4.2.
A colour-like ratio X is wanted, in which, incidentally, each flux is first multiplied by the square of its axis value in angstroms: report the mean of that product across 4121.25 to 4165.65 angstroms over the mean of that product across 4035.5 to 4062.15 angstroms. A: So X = 1.0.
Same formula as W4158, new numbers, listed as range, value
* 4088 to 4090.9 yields 5.11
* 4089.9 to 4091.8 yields 5.07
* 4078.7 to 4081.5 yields 4.27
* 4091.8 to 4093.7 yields 4.68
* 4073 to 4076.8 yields 4.68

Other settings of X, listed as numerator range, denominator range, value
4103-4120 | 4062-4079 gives 1.08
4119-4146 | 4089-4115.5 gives 1.04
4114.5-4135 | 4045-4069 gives 1.11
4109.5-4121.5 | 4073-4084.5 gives 1.07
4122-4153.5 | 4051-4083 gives 1.08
